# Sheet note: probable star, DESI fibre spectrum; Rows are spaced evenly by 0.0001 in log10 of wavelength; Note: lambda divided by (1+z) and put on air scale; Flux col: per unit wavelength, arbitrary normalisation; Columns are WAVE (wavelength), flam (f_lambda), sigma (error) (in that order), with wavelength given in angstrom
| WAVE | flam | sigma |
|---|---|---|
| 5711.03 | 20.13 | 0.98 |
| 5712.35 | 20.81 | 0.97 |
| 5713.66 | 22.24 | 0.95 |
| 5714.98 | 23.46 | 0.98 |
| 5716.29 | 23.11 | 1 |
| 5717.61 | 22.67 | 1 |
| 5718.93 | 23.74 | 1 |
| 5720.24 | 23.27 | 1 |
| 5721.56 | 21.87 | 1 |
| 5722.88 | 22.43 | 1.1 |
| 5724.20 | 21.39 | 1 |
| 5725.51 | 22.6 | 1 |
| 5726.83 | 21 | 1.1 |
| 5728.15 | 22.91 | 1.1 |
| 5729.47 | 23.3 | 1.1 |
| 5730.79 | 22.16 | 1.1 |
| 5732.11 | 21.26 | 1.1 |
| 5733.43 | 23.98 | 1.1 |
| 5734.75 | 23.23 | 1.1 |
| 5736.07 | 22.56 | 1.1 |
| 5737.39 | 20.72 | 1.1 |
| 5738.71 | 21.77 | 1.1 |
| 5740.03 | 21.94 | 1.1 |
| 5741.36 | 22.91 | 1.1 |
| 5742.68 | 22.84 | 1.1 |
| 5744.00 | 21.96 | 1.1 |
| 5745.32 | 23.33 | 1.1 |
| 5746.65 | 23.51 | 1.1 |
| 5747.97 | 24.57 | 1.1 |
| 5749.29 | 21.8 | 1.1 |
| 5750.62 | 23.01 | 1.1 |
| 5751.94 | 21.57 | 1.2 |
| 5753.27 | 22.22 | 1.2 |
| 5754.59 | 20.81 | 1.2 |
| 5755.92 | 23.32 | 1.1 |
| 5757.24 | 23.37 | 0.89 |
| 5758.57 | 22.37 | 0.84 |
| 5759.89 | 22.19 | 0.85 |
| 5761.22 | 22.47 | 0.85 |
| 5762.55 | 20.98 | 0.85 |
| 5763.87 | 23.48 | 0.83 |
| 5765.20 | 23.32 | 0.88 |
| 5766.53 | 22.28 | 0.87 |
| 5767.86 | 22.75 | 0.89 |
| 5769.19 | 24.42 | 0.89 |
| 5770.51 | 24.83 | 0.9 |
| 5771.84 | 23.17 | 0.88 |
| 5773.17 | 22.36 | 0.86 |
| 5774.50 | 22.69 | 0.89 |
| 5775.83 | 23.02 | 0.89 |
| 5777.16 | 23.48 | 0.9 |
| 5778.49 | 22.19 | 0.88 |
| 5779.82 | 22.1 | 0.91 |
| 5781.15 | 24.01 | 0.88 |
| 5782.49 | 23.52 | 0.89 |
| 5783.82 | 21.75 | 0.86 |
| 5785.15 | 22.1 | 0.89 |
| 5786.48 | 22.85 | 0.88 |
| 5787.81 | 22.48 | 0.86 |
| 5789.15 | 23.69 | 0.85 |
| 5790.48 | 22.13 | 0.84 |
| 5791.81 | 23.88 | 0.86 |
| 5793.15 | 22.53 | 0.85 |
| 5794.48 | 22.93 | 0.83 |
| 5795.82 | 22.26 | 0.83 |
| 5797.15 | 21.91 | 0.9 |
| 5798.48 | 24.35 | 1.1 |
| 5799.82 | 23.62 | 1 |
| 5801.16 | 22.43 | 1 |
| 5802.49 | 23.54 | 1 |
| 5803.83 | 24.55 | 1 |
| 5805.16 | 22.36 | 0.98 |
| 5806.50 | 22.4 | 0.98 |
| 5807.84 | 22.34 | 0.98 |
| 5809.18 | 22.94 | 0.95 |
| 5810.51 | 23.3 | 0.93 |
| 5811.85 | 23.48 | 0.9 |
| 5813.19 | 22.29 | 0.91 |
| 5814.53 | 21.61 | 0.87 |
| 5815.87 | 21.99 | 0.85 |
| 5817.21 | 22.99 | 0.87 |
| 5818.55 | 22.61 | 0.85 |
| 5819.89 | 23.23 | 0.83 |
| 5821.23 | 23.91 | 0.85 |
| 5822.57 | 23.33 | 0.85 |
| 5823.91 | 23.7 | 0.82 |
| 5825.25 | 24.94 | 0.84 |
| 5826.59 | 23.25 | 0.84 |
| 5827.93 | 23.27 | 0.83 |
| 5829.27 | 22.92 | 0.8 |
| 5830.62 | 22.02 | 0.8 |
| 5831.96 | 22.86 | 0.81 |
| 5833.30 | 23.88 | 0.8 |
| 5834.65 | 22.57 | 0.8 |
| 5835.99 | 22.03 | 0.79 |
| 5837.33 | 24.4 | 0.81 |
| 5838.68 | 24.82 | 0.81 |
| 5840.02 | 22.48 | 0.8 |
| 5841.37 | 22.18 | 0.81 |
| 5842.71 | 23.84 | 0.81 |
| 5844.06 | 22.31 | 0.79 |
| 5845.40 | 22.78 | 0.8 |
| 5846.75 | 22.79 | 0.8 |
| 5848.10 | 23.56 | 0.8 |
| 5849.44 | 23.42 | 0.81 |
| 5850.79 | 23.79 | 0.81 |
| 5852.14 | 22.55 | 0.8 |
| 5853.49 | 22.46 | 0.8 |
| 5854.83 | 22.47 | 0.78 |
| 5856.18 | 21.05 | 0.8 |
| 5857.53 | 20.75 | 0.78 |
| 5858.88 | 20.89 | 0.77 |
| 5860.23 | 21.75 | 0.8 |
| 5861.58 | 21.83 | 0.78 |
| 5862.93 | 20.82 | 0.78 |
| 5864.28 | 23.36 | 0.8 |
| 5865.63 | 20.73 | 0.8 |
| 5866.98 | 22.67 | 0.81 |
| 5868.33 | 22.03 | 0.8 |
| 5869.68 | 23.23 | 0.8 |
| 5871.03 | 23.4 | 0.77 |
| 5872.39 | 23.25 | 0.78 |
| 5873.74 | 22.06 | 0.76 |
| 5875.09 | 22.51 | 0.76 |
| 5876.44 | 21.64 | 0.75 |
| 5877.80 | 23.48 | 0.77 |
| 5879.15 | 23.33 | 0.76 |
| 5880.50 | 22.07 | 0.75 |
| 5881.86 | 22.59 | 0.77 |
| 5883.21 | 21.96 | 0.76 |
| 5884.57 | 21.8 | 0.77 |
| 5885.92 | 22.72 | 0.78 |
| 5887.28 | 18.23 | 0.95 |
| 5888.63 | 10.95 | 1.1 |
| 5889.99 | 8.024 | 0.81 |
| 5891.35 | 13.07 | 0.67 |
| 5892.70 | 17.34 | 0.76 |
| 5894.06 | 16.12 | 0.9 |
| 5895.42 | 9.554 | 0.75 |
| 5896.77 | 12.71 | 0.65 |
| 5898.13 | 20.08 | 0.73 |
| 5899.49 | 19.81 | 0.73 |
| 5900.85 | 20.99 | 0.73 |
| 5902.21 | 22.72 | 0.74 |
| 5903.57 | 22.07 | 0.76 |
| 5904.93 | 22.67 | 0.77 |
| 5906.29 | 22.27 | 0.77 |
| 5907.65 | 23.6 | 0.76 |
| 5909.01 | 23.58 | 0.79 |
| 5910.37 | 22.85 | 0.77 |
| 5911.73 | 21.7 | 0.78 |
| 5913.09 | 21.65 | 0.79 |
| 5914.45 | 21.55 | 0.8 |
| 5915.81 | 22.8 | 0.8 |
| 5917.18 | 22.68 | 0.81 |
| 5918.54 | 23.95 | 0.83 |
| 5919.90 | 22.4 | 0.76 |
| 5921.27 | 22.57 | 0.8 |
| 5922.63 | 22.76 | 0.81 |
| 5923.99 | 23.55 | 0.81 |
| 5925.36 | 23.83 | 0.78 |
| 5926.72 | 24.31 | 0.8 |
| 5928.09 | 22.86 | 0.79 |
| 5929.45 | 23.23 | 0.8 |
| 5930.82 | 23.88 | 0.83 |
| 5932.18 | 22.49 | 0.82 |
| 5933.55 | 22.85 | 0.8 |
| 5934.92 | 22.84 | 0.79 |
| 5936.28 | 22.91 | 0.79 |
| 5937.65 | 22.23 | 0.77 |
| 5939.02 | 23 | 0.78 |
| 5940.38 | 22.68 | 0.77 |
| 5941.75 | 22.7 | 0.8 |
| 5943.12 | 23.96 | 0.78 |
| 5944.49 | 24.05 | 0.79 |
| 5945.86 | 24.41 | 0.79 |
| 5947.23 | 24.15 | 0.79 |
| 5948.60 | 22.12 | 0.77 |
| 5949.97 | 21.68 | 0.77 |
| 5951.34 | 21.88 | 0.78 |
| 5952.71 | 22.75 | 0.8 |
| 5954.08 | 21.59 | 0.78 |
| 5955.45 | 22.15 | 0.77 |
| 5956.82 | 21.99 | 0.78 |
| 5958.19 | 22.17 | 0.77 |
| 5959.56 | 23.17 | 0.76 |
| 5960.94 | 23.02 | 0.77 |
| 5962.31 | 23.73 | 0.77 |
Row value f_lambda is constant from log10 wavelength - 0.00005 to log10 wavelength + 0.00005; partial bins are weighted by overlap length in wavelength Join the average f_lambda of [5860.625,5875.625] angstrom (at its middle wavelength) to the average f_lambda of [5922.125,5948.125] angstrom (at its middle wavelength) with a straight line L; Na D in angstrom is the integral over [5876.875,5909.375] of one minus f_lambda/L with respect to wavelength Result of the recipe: 5.0 angstrom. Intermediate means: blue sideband 22.3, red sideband 23.3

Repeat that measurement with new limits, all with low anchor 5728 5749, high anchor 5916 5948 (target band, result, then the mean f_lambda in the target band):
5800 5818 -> 0.0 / 22.8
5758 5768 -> 0.1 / 22.5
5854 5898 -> 5.9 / 20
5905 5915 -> 0.3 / 22.5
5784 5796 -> 0.0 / 22.7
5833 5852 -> -0.2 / 23.2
